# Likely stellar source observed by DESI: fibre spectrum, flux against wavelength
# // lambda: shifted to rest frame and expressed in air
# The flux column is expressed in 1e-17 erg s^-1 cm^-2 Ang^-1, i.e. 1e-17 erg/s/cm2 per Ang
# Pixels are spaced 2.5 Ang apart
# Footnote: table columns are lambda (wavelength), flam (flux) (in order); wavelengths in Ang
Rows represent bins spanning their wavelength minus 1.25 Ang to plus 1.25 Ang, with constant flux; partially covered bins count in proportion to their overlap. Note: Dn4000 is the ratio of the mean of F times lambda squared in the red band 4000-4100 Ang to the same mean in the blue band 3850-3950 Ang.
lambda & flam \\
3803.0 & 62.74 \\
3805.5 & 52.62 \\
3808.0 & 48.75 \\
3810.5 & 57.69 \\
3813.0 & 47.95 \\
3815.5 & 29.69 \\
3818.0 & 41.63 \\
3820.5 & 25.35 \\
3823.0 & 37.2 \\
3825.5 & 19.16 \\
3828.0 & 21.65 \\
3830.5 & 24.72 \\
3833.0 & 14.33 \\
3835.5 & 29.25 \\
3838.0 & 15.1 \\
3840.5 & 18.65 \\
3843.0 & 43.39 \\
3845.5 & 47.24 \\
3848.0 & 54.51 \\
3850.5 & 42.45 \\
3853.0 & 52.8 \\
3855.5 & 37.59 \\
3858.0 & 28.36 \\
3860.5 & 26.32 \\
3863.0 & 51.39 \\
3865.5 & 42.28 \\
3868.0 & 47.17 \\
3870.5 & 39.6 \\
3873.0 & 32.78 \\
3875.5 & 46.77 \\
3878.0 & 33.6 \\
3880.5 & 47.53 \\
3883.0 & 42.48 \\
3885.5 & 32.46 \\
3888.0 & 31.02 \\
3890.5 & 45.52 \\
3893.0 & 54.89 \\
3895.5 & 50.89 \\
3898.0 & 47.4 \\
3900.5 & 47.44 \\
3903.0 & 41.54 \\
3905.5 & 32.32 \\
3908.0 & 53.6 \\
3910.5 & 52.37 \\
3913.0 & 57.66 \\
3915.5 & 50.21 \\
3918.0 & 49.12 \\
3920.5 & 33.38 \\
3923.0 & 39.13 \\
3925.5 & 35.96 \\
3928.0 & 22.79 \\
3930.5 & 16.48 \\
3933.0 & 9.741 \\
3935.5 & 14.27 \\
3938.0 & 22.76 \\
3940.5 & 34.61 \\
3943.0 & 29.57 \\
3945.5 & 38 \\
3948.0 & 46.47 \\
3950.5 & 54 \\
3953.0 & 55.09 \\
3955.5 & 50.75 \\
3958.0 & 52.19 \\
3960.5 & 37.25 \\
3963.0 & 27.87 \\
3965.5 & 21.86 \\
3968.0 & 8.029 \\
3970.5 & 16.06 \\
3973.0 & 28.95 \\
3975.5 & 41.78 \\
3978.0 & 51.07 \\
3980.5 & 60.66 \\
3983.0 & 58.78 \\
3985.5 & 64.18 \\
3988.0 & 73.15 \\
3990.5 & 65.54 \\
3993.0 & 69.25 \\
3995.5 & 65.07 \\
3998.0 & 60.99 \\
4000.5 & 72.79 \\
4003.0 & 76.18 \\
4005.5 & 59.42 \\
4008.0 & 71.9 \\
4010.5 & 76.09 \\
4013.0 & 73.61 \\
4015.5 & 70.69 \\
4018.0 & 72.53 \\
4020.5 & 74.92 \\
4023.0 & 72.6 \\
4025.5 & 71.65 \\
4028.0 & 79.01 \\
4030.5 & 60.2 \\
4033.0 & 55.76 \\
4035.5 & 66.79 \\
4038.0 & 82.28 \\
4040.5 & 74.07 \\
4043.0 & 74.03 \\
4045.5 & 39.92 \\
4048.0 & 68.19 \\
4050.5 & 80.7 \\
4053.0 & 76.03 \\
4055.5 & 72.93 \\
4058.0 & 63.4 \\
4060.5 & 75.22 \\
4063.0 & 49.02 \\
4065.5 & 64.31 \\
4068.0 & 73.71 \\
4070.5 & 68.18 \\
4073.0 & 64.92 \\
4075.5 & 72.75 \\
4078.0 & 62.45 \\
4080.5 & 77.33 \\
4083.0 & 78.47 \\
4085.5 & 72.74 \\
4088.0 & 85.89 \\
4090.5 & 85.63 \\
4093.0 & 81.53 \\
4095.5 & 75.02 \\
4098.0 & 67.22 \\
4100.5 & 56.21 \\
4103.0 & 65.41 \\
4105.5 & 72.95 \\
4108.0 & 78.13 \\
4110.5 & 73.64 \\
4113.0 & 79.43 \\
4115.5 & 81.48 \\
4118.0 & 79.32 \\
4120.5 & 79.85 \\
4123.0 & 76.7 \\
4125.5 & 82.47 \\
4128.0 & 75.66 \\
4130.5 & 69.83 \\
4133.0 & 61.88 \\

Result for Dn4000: 1.96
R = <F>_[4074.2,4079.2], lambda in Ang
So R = 67.6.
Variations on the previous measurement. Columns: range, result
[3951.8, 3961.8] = 48.7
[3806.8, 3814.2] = 51.5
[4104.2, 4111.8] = 74.9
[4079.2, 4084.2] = 77.7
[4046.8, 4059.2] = 72.3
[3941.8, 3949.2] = 38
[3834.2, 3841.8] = 21.1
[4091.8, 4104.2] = 69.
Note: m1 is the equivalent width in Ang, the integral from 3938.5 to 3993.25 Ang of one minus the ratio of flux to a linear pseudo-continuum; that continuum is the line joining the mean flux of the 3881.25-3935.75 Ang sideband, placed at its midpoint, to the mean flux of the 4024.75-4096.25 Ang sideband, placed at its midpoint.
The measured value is 8.1 Ang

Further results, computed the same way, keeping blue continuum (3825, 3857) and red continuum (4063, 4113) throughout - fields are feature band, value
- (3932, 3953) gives 6.99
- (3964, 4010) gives 2.18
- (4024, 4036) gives -0.78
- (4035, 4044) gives -1.49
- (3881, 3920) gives -3.26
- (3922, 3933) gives 4.77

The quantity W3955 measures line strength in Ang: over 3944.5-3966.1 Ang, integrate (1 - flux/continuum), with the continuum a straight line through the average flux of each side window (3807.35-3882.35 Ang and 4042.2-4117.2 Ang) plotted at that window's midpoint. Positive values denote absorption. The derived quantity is 3.9 Ang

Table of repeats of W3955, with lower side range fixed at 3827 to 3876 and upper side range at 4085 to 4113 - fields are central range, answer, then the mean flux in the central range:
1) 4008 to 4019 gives -2.2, 73.1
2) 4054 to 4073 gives 0.6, 66.7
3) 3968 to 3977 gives 4.6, 26.6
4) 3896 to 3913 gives -1.1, 46.9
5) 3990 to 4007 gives -2.5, 67.2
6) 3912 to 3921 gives -0.5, 48.5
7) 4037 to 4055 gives -1.3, 70.7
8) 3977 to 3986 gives -0.4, 58.4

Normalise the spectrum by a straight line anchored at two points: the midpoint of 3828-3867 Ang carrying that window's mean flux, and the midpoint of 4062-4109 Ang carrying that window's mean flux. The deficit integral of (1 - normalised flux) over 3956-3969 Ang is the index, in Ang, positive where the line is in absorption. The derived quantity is 5.3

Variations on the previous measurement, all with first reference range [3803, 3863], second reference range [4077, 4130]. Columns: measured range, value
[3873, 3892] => 1.7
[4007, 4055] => -4.2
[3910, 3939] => 9.3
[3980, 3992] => -1.3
